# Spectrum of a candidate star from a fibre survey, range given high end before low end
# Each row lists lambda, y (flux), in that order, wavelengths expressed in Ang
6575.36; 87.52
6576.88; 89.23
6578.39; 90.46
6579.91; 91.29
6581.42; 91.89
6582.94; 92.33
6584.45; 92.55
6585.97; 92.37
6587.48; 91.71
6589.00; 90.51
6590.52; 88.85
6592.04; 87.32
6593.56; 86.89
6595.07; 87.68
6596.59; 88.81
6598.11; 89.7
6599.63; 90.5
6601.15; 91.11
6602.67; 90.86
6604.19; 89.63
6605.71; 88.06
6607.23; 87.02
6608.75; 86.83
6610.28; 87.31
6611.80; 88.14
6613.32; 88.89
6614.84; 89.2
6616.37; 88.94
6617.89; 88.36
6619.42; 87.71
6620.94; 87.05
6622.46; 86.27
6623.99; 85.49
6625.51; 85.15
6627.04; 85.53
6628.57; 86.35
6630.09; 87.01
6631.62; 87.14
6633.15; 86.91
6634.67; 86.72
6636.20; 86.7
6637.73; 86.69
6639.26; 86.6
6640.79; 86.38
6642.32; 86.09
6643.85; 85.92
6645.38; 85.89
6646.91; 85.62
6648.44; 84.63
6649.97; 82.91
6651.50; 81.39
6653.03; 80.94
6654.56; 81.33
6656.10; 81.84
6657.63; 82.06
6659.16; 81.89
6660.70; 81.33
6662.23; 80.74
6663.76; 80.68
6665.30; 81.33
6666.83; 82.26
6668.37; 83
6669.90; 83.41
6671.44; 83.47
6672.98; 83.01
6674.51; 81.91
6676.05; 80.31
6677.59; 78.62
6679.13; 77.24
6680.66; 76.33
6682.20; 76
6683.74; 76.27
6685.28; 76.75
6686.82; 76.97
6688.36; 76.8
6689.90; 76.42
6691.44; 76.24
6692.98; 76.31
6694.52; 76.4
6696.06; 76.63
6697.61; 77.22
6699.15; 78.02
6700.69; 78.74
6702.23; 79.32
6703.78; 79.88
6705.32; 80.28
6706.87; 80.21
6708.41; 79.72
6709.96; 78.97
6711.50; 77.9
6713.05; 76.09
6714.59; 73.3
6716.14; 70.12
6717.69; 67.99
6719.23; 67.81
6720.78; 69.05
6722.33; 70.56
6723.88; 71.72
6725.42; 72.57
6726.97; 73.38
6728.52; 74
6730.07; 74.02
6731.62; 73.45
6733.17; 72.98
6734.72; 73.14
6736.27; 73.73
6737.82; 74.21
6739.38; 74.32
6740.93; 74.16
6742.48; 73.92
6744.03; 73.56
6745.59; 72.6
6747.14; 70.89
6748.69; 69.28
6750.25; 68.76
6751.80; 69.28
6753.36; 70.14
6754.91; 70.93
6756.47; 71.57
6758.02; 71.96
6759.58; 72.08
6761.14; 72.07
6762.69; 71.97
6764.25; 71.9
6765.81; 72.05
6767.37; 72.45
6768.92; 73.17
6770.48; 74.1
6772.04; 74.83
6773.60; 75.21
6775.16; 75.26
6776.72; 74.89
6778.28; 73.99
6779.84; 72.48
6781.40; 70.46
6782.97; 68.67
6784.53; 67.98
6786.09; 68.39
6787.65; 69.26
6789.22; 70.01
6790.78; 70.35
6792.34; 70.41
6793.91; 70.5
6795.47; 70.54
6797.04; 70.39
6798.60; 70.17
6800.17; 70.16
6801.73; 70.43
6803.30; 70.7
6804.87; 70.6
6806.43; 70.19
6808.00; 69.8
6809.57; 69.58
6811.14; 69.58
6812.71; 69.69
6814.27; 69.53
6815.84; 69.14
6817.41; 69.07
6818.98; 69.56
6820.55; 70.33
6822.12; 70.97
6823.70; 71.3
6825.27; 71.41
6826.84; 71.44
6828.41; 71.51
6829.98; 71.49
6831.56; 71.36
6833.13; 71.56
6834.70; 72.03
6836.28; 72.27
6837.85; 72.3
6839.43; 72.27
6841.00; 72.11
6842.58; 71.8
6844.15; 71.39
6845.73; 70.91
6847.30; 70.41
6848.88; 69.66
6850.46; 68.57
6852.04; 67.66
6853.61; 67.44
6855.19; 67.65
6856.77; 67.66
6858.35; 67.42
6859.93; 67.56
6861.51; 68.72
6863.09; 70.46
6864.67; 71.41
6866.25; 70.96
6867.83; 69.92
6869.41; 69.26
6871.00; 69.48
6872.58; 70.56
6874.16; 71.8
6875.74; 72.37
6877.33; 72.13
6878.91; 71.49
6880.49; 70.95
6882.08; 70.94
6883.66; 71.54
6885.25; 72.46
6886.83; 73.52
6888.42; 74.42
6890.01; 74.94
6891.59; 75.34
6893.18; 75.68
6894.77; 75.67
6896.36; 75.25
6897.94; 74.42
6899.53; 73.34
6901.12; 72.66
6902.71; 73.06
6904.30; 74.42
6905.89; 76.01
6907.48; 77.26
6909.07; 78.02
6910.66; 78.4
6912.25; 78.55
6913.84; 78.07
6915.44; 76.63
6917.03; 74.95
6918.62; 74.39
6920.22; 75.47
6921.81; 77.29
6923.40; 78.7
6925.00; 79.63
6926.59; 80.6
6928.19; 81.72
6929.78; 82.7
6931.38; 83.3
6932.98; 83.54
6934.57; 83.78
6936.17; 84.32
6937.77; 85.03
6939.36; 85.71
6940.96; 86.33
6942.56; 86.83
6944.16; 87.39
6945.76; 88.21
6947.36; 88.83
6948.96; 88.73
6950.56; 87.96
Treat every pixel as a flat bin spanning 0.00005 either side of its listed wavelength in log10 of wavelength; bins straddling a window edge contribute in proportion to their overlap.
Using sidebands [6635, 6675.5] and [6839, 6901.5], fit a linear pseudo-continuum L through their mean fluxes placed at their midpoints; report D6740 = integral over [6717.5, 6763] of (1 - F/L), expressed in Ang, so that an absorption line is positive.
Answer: 3.9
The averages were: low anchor 83.4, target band 71.9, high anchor 71.3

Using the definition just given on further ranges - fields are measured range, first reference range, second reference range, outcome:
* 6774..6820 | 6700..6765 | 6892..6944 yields 3.0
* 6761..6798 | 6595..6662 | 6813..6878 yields 1.7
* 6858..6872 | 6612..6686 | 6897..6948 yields 1.9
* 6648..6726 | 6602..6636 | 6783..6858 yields 3.4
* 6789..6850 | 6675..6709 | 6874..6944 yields 5.4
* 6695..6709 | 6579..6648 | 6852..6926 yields 0.8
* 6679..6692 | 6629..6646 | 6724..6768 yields 0.6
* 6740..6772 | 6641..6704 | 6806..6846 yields 1.4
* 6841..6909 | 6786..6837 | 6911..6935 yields 3.4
